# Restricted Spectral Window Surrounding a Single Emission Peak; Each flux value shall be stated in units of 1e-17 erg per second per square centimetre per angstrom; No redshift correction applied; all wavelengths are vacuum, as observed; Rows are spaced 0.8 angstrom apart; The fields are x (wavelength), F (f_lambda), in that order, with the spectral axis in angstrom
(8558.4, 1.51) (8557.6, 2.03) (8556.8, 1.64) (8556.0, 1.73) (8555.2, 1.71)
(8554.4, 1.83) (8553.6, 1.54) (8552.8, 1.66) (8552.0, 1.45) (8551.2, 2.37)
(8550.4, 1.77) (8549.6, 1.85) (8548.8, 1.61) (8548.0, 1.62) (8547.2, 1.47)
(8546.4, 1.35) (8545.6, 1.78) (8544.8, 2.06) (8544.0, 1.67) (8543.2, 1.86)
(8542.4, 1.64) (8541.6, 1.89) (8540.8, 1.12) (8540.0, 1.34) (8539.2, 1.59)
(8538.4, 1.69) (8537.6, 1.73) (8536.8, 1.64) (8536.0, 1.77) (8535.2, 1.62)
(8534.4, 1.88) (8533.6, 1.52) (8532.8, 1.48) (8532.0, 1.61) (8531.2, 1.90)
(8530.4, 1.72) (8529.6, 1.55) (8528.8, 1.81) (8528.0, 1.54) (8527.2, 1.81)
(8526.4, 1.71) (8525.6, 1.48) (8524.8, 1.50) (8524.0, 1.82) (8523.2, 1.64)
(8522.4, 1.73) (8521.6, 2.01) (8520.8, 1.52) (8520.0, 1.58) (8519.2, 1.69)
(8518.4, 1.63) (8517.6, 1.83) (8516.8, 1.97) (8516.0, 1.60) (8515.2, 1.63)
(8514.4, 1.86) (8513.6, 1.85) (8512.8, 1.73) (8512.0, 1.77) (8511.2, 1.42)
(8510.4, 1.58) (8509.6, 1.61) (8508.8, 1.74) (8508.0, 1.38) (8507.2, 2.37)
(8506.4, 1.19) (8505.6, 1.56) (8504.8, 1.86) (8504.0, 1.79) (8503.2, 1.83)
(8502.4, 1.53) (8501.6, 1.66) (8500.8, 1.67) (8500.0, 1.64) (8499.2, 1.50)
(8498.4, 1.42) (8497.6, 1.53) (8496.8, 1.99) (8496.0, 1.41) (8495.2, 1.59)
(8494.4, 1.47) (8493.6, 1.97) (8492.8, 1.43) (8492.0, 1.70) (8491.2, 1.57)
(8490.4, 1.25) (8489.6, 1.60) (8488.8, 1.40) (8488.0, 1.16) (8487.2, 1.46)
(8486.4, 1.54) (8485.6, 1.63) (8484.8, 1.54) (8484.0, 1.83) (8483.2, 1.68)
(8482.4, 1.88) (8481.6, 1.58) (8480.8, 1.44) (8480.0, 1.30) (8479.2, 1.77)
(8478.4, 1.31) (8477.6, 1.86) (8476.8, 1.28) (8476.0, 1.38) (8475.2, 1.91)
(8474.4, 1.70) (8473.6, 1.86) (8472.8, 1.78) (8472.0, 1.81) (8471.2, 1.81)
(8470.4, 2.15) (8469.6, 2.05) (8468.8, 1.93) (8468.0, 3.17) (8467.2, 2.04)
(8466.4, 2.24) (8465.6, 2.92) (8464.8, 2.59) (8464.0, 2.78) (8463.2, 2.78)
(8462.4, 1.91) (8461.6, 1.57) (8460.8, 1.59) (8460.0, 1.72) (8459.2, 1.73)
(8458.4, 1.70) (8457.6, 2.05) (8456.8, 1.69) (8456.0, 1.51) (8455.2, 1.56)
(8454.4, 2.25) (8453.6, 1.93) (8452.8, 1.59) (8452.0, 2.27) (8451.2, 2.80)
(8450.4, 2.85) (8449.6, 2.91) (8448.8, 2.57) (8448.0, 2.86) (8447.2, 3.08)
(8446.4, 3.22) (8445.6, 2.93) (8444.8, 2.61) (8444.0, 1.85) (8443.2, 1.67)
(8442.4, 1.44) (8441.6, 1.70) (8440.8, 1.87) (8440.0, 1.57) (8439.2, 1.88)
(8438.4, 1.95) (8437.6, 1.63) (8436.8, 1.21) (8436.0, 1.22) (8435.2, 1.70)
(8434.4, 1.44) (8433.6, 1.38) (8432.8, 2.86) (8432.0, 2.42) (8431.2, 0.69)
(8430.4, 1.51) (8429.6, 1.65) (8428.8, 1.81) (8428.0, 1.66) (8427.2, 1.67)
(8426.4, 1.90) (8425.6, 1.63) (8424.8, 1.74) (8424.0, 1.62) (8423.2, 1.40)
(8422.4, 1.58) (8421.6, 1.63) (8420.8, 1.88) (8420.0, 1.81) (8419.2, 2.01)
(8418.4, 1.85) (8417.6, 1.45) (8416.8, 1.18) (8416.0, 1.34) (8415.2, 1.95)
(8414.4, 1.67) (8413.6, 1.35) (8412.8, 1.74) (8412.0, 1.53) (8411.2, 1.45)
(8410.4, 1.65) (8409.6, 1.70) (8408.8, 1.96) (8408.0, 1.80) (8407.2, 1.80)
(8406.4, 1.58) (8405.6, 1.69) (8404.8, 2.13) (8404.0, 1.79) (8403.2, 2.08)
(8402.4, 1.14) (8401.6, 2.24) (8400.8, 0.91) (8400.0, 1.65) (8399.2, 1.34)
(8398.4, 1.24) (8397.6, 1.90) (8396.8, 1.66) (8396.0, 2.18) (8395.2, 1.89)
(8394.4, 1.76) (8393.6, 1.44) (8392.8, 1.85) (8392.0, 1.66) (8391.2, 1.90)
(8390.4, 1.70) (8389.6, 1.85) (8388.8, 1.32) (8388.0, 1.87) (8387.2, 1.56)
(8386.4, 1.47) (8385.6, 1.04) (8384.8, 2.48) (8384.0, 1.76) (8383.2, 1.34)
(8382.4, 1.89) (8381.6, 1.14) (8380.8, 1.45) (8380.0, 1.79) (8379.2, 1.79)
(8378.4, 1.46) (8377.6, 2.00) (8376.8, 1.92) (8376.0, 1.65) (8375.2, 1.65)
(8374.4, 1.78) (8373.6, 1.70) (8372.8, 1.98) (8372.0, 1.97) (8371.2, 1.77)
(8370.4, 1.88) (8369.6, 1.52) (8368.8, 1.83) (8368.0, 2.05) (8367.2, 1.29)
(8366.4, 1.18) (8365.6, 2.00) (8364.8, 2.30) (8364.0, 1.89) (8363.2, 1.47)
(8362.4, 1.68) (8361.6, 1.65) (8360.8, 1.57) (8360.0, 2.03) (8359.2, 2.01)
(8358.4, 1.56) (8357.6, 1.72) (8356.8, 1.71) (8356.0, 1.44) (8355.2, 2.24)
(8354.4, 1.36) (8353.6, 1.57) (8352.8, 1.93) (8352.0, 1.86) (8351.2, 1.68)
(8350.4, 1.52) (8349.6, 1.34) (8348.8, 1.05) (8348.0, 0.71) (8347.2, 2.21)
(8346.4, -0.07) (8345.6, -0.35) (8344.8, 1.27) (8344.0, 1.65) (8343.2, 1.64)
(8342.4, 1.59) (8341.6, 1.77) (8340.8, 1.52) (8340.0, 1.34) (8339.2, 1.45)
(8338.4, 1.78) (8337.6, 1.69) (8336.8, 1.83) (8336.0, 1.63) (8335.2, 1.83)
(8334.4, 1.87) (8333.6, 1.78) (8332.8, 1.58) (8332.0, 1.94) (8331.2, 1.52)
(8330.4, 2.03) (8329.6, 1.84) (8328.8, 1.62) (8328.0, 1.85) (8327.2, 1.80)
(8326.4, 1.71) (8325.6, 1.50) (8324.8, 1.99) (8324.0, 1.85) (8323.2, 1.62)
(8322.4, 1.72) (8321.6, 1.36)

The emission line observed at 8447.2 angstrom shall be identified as [S II]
